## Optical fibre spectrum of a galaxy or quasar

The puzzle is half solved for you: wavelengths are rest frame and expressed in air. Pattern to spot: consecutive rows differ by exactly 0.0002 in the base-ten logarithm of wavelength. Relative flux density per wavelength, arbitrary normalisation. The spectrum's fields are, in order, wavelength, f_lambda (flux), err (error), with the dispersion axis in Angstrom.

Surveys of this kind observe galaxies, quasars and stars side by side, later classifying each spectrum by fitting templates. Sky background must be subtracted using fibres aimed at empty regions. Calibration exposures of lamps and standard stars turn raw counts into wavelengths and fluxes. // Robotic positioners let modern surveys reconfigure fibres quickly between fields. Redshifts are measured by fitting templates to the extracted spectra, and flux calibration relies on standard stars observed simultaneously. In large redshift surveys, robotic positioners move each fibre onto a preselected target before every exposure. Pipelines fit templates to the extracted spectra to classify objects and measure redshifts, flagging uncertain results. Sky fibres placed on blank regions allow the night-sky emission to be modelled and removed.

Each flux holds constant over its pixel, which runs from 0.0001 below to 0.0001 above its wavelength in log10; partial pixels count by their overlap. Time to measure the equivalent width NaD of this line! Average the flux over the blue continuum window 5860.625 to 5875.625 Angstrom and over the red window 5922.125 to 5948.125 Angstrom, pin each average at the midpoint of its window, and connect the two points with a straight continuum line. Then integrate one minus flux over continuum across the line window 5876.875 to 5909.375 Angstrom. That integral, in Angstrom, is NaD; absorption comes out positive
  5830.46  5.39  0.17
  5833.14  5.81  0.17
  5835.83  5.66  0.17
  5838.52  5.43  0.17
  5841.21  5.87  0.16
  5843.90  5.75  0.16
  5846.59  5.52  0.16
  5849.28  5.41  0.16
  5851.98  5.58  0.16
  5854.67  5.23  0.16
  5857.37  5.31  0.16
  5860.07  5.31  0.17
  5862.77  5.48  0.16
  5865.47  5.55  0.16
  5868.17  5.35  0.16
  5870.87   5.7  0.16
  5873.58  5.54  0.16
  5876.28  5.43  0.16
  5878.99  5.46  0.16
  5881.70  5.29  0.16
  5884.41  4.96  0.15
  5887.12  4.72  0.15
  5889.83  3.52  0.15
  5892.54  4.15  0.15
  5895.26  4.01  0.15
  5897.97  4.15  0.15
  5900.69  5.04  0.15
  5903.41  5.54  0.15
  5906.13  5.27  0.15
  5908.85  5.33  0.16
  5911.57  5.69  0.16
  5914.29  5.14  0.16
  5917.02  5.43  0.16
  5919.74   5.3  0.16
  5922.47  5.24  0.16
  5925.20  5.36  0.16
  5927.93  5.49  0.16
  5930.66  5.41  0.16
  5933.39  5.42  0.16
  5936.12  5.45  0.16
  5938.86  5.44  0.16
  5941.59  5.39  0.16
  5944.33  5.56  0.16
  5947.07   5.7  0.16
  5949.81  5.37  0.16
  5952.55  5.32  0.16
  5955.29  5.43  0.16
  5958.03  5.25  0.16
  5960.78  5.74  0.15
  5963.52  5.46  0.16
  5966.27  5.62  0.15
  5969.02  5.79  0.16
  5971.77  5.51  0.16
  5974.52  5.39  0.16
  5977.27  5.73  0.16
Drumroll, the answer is 4.14 Angstrom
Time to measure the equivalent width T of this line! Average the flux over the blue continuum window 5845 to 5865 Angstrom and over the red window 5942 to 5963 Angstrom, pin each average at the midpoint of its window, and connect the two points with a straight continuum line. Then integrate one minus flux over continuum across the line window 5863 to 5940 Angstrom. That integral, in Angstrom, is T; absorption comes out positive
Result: 4.02 Angstrom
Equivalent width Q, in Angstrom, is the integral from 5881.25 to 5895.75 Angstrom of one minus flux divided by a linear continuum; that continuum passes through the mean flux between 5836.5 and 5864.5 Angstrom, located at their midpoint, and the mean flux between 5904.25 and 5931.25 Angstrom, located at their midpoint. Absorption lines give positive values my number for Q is 2.70 Angstrom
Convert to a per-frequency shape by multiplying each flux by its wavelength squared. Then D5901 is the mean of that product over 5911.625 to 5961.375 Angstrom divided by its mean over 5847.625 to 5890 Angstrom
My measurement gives 1.05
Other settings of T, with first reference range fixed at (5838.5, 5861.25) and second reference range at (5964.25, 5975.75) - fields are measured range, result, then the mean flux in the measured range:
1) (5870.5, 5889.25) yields 1.0 Angstrom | 5.2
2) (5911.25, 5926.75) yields 0.6 Angstrom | 5.34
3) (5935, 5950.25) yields 0.2 Angstrom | 5.49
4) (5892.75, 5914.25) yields 2.2 Angstrom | 4.97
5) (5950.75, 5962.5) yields 0.3 Angstrom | 5.44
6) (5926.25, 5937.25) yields 0.2 Angstrom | 5.44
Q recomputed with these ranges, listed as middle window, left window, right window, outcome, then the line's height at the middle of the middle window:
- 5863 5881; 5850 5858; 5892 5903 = -1.8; 5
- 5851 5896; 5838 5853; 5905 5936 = 3.4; 5.52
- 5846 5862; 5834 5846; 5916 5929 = 0.6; 5.62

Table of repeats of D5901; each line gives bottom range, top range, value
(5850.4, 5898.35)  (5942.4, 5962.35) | 1.11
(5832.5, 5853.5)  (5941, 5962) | 1.01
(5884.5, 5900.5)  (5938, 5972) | 1.32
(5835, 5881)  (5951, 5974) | 1.04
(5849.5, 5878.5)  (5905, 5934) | 1.00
